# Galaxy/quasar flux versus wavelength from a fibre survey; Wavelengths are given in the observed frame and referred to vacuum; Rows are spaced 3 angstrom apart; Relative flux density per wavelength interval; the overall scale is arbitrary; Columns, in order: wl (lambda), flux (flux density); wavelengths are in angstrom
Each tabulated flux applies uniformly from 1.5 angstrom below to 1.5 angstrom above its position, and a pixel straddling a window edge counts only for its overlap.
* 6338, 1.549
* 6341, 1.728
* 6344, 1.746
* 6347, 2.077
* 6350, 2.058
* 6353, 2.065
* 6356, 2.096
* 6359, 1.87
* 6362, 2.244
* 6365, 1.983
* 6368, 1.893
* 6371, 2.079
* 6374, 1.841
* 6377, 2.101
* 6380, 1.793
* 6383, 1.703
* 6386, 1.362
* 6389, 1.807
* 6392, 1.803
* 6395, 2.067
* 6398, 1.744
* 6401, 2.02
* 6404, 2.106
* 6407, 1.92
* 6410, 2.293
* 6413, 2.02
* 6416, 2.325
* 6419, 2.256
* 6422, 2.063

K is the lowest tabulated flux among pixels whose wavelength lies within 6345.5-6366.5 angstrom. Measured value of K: 1.87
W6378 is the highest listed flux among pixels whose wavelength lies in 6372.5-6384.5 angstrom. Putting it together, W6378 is 2.101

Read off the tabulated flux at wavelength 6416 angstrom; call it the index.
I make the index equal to 2.325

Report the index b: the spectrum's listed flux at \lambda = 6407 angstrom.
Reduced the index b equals 1.92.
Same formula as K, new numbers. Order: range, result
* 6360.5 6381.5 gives 1.793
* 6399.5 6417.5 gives 1.92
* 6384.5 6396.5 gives 1.362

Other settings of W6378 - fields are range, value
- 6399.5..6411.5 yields 2.293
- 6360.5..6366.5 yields 2.244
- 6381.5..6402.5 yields 2.067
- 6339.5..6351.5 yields 2.077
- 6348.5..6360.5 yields 2.096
